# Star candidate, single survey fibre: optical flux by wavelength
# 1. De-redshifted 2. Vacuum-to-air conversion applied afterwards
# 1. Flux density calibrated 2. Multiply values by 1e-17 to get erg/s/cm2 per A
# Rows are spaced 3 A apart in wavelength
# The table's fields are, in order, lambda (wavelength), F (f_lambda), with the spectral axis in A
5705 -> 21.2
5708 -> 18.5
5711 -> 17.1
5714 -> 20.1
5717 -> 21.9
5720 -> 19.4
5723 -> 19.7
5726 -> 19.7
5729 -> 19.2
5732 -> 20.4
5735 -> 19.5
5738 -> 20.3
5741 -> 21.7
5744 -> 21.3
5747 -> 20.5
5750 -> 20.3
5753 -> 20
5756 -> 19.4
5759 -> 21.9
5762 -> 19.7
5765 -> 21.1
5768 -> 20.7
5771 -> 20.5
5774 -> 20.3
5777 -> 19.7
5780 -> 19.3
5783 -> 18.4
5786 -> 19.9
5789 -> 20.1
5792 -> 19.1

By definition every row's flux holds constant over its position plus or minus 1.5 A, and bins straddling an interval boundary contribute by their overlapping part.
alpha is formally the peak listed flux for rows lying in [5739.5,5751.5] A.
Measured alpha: 21.7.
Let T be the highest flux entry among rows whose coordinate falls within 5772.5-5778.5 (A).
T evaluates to 20.3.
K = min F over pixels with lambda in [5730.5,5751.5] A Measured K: 19.5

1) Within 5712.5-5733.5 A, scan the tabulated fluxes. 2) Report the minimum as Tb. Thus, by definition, 19.2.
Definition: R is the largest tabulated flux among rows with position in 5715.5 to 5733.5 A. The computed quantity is 21.9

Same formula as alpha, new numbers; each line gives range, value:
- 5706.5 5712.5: 18.5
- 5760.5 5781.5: 21.1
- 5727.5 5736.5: 20.4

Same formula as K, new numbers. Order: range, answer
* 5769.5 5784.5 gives 18.4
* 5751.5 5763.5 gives 19.4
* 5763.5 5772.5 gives 20.5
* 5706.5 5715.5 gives 17.1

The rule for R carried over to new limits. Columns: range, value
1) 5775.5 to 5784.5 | 19.7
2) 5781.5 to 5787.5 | 19.9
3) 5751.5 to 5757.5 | 20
